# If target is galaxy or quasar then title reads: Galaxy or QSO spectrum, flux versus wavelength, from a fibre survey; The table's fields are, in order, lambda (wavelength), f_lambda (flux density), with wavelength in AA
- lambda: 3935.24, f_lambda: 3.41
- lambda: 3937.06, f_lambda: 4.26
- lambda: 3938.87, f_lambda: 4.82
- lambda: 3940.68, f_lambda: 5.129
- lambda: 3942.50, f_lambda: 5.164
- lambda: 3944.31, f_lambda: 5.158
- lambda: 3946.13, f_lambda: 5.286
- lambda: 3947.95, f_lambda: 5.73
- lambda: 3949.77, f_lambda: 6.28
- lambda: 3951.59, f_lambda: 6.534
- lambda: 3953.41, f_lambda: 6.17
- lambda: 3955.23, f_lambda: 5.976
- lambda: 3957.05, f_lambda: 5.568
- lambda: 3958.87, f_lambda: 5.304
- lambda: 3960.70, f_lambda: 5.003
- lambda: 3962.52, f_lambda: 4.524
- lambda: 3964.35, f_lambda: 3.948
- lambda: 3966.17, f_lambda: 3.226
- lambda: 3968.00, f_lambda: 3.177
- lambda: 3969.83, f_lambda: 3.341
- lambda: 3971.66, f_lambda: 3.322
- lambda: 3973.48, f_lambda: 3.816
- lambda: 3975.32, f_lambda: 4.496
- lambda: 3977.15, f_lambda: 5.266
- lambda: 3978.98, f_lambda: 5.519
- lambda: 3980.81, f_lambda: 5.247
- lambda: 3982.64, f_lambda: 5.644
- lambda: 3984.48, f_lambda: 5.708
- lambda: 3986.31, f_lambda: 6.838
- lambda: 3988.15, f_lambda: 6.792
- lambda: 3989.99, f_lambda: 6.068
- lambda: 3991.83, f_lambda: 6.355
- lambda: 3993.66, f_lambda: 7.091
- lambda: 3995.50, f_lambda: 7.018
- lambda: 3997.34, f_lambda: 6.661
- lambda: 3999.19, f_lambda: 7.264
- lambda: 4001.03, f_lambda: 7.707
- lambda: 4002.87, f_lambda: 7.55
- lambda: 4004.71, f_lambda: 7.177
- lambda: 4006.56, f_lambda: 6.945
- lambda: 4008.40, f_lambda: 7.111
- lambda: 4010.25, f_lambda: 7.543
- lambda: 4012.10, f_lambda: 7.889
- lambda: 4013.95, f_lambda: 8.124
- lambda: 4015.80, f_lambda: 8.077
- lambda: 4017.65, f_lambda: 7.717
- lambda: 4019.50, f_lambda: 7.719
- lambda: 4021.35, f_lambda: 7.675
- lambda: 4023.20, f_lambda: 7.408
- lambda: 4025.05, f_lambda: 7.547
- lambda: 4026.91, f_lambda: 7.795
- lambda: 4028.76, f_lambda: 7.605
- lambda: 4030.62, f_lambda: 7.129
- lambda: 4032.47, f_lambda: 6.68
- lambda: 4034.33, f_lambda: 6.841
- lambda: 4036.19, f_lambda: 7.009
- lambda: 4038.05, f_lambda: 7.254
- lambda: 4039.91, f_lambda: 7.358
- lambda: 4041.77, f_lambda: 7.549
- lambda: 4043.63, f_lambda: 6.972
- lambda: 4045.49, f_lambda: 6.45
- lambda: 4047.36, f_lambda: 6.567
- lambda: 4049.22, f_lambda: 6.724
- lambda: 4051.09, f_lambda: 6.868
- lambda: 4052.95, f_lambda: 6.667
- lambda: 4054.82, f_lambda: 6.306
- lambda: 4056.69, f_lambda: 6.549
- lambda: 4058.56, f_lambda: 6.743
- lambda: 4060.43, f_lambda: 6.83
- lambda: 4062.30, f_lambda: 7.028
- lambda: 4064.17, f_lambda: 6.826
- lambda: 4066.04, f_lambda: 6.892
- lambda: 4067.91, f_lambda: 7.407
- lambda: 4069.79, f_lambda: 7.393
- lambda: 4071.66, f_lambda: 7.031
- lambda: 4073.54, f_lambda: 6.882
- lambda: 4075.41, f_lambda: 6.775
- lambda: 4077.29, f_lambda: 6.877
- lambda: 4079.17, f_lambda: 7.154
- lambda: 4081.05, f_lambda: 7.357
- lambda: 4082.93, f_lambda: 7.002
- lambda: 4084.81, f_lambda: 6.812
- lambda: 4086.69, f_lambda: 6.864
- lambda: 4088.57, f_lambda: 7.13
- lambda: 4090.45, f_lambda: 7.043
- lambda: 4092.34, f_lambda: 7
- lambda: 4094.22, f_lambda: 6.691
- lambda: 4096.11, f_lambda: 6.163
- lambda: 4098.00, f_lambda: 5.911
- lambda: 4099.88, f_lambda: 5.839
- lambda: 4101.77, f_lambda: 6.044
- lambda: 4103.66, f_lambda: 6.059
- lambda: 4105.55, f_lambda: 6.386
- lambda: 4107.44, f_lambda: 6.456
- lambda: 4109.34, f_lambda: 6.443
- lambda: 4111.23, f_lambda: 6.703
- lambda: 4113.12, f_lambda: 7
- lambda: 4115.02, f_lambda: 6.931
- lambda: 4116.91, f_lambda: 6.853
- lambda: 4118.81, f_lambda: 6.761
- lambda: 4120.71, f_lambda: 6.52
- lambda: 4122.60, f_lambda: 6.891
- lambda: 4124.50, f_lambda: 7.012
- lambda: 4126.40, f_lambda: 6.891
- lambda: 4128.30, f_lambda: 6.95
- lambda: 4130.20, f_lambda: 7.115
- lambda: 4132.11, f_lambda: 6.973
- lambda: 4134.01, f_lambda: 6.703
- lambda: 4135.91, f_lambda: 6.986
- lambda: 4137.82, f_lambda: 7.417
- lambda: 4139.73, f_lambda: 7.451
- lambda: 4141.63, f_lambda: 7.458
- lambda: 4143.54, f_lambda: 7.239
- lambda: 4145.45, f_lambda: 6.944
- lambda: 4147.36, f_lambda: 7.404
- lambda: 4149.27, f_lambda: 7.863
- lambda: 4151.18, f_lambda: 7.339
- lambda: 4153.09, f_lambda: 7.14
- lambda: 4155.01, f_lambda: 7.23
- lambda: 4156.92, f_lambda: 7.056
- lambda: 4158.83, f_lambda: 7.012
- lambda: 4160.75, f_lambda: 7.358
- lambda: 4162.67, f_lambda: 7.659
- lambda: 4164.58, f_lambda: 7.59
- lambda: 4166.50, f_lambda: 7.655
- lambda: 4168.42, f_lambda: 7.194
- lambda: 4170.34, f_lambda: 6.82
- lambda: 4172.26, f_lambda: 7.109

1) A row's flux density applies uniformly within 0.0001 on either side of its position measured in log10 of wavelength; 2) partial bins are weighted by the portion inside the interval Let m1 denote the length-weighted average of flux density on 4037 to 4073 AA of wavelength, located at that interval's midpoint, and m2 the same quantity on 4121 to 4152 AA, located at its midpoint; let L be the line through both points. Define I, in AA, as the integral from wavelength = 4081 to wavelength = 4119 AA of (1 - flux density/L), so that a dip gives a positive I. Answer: 2.3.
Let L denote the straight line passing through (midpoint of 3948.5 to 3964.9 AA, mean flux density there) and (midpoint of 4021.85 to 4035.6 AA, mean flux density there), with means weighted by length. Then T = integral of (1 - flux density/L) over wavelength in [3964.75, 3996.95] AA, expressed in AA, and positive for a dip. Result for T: 4.83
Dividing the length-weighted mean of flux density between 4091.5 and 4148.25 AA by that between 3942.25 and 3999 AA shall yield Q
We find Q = 1.26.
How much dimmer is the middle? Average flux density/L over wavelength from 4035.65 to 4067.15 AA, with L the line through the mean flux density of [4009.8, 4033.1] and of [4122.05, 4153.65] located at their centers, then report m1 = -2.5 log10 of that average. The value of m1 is 0.10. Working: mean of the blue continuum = 7.62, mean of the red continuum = 7.17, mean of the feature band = 6.86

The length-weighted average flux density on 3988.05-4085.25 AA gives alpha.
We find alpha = 7.11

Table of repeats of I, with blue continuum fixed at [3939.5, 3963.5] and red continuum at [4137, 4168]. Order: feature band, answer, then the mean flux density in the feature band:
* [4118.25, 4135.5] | 0.6 AA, 6.88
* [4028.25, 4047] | -2.2 AA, 7.06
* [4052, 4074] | -1.1 AA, 6.88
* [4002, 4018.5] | -4.1 AA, 7.57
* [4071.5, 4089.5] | -0.8 AA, 6.99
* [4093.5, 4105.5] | 1.3 AA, 6.13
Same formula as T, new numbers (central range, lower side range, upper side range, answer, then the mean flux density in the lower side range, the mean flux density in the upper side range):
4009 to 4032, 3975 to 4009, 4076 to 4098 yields -3.71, 6.48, 6.87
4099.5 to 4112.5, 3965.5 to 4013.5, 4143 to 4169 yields 1.17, 5.99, 7.34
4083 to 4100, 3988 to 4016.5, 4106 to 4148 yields 0.88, 7.21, 6.95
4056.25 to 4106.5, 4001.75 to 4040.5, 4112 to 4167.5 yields 3.63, 7.44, 7.15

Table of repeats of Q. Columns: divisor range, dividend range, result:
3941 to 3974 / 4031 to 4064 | 1.40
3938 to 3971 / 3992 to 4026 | 1.49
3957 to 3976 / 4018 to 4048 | 1.77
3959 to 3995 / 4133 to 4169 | 1.45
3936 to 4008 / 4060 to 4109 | 1.21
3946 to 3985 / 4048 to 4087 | 1.40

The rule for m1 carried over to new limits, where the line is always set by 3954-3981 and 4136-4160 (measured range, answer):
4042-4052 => -0.18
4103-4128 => 0.01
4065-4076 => -0.16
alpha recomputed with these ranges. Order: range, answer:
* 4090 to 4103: 6.35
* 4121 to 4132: 6.95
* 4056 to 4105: 6.78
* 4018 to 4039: 7.34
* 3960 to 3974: 3.78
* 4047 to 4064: 6.71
